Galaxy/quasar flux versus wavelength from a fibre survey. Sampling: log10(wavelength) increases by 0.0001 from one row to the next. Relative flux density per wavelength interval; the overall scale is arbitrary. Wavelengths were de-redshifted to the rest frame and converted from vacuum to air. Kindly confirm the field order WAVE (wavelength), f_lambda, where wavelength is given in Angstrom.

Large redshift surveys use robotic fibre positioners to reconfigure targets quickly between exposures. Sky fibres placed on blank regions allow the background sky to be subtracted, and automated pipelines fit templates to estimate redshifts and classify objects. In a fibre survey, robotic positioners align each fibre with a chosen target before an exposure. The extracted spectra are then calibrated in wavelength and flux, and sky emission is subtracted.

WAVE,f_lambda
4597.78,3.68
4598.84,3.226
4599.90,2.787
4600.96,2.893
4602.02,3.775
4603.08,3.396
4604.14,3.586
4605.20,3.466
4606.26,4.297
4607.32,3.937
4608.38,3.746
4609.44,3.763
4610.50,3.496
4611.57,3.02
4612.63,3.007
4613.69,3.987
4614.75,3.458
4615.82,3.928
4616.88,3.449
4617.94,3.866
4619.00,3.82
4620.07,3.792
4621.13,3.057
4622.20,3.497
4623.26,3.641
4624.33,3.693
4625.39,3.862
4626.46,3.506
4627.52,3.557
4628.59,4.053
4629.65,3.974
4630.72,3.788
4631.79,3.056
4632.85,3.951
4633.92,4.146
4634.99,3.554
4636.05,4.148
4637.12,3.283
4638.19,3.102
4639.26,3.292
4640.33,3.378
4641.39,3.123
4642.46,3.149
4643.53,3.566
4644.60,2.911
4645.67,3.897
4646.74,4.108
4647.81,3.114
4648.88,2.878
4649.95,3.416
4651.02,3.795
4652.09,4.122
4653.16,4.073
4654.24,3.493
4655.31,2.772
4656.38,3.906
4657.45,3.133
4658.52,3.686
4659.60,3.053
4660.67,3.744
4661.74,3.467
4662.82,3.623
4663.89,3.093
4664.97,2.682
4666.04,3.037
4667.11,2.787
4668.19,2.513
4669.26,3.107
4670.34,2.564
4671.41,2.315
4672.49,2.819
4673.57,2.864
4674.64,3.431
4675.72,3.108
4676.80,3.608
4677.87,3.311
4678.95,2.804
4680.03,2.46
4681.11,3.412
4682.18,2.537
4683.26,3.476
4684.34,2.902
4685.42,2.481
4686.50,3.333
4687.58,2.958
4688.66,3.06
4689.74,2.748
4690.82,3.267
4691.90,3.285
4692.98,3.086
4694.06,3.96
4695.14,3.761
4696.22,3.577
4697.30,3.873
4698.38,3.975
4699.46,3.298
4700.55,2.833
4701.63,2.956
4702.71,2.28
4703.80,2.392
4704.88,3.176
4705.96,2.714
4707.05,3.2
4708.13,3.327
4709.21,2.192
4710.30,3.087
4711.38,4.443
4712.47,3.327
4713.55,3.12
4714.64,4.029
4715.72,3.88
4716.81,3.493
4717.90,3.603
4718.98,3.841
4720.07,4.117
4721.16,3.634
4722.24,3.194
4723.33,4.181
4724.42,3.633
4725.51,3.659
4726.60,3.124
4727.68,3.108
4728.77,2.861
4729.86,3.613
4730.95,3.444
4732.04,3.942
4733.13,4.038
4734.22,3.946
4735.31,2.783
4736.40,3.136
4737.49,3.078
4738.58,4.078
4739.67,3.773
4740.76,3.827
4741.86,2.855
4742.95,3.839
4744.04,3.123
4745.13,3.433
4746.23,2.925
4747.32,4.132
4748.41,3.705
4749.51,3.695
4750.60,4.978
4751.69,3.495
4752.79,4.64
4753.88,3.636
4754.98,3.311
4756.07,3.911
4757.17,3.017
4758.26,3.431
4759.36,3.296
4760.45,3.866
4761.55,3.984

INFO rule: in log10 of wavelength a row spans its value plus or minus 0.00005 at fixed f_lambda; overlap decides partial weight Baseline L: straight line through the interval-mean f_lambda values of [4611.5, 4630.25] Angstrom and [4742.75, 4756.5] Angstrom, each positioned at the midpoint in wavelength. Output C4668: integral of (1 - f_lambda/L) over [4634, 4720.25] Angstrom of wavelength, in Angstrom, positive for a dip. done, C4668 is 9.8 Angstrom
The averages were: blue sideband 3.64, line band 3.27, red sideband 3.75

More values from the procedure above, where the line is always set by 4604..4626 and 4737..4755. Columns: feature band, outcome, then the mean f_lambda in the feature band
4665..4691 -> 5.09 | 2.94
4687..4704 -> 2.07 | 3.22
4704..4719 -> 1.33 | 3.35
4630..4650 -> 0.96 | 3.47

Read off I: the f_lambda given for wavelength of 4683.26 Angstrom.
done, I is 3.476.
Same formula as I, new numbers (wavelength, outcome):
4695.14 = 3.761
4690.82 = 3.267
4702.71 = 2.28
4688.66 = 3.06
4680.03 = 2.46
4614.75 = 3.458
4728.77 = 2.861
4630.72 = 3.788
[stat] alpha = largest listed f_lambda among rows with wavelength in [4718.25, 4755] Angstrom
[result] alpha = 4.978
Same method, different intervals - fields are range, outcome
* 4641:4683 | 4.122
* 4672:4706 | 3.975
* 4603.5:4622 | 4.297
